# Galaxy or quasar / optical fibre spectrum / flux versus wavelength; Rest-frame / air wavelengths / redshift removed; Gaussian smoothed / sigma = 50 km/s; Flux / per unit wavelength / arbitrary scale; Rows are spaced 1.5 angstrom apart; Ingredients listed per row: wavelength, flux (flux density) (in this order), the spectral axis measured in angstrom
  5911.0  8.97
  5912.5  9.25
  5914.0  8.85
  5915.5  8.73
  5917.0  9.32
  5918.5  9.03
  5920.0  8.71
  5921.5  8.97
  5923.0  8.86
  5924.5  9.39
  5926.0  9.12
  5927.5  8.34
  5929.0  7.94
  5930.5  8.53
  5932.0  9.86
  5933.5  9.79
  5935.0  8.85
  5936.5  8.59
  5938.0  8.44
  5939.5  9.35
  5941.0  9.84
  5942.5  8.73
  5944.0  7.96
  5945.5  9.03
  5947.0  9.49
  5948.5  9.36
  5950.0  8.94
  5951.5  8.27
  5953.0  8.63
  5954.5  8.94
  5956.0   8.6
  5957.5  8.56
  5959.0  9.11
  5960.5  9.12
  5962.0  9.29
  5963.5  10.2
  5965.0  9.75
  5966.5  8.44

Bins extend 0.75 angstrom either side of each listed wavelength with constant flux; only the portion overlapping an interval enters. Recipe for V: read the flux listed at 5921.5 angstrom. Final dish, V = 8.97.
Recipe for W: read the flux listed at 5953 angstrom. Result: 8.63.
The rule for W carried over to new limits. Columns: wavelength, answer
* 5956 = 8.6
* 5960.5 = 9.12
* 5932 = 9.86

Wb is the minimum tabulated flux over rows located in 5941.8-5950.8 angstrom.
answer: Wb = 7.96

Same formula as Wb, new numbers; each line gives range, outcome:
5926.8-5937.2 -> 7.94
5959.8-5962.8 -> 9.12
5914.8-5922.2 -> 8.71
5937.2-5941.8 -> 8.44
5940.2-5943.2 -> 8.73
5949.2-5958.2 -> 8.27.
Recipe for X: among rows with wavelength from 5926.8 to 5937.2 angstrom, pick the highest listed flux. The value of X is 9.86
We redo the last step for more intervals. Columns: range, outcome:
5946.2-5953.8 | 9.49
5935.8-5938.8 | 8.59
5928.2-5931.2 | 8.53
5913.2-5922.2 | 9.32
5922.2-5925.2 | 9.39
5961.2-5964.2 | 10.2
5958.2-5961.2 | 9.12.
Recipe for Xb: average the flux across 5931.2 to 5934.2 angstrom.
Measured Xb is 9.8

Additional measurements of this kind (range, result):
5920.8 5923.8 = 8.92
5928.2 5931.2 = 8.23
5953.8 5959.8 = 8.8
